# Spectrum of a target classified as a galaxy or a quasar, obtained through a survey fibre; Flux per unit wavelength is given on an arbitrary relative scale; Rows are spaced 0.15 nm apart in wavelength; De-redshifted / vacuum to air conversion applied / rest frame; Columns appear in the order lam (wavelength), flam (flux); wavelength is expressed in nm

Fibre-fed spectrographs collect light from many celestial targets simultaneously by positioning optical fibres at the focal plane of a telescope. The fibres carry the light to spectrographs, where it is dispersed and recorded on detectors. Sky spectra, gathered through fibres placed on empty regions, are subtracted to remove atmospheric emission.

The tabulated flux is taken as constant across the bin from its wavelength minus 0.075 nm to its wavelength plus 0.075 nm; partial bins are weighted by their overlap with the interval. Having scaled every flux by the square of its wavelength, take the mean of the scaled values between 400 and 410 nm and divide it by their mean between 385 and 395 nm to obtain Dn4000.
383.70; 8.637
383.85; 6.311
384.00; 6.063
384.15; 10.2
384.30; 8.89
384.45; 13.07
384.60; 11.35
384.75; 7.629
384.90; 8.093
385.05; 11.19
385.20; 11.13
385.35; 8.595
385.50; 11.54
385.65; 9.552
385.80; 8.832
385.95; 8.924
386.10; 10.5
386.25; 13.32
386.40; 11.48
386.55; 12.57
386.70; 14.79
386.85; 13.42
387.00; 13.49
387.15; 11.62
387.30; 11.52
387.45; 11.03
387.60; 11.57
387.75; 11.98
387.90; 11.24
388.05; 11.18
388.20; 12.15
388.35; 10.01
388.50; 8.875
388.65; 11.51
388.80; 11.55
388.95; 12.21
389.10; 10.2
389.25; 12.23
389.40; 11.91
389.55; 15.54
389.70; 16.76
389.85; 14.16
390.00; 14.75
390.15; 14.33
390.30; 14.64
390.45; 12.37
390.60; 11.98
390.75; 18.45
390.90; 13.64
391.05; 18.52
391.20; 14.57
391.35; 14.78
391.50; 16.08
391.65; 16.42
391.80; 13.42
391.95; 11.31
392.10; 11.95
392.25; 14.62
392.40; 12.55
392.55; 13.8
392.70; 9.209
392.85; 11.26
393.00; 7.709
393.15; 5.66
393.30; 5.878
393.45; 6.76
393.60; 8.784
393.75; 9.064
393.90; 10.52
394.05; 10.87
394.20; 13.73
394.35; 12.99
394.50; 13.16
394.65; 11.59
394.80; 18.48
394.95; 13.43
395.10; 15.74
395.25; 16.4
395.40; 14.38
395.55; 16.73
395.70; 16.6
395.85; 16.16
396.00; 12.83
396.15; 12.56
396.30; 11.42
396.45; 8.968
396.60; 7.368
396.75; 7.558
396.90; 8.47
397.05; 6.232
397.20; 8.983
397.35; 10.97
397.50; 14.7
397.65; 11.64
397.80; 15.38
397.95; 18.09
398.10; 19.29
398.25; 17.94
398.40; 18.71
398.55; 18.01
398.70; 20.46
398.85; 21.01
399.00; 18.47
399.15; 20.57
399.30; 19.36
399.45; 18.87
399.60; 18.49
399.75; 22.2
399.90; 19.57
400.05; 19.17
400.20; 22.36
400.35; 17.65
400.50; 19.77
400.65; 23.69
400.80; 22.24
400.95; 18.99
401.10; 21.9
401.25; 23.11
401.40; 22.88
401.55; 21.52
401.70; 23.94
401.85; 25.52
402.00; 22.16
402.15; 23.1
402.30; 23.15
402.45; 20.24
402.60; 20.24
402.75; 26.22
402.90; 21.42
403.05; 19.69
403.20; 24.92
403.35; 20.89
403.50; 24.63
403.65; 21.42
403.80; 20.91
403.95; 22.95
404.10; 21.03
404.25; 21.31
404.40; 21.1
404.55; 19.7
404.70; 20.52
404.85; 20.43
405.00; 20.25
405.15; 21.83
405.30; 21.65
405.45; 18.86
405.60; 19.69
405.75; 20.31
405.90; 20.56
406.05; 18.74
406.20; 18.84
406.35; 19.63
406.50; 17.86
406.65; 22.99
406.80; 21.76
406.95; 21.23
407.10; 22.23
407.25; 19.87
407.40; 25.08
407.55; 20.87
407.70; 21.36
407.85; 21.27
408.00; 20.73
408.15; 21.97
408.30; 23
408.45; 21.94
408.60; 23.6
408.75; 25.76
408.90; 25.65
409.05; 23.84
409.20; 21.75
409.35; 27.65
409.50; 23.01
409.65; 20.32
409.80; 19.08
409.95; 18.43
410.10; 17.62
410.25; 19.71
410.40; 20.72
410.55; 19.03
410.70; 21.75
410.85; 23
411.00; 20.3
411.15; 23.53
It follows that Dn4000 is 1.9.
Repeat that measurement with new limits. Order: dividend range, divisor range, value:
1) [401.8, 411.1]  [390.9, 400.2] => 1.62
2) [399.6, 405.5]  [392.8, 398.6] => 1.80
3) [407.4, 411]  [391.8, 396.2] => 1.92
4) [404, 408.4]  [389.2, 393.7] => 1.76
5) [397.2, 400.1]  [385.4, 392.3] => 1.47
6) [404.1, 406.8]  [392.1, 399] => 1.66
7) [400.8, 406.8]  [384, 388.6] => 2.14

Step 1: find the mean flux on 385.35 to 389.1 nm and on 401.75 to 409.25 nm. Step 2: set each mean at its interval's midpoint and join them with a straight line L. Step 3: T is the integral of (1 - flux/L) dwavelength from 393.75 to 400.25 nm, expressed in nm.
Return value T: 0.76 nm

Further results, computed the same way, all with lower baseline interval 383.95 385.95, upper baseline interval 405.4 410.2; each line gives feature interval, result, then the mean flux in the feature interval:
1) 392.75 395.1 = 0.59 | 10.8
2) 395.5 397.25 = 0.50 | 11.1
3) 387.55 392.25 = -0.38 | 13.3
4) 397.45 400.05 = -0.25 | 18.5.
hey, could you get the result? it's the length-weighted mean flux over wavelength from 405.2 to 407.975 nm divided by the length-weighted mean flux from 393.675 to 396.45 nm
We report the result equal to 1.5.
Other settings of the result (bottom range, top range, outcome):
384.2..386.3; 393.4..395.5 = 1.25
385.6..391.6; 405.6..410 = 1.70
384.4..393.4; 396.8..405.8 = 1.64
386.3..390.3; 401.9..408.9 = 1.73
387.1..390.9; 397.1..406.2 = 1.60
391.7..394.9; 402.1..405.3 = 1.94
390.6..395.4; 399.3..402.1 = 1.68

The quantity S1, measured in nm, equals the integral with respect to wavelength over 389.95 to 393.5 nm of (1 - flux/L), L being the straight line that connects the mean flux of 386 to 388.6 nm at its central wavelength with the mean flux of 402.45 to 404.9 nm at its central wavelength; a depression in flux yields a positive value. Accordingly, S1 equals 0.39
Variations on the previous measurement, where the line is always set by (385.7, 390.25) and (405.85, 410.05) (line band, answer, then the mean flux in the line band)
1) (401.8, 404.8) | -0.39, 22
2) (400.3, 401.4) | -0.18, 21.3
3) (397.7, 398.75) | -0.06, 18.1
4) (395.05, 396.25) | 0.05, 15.1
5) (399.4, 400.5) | -0.12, 19.8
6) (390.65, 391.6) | -0.16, 15.9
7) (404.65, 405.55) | -0.01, 20.6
